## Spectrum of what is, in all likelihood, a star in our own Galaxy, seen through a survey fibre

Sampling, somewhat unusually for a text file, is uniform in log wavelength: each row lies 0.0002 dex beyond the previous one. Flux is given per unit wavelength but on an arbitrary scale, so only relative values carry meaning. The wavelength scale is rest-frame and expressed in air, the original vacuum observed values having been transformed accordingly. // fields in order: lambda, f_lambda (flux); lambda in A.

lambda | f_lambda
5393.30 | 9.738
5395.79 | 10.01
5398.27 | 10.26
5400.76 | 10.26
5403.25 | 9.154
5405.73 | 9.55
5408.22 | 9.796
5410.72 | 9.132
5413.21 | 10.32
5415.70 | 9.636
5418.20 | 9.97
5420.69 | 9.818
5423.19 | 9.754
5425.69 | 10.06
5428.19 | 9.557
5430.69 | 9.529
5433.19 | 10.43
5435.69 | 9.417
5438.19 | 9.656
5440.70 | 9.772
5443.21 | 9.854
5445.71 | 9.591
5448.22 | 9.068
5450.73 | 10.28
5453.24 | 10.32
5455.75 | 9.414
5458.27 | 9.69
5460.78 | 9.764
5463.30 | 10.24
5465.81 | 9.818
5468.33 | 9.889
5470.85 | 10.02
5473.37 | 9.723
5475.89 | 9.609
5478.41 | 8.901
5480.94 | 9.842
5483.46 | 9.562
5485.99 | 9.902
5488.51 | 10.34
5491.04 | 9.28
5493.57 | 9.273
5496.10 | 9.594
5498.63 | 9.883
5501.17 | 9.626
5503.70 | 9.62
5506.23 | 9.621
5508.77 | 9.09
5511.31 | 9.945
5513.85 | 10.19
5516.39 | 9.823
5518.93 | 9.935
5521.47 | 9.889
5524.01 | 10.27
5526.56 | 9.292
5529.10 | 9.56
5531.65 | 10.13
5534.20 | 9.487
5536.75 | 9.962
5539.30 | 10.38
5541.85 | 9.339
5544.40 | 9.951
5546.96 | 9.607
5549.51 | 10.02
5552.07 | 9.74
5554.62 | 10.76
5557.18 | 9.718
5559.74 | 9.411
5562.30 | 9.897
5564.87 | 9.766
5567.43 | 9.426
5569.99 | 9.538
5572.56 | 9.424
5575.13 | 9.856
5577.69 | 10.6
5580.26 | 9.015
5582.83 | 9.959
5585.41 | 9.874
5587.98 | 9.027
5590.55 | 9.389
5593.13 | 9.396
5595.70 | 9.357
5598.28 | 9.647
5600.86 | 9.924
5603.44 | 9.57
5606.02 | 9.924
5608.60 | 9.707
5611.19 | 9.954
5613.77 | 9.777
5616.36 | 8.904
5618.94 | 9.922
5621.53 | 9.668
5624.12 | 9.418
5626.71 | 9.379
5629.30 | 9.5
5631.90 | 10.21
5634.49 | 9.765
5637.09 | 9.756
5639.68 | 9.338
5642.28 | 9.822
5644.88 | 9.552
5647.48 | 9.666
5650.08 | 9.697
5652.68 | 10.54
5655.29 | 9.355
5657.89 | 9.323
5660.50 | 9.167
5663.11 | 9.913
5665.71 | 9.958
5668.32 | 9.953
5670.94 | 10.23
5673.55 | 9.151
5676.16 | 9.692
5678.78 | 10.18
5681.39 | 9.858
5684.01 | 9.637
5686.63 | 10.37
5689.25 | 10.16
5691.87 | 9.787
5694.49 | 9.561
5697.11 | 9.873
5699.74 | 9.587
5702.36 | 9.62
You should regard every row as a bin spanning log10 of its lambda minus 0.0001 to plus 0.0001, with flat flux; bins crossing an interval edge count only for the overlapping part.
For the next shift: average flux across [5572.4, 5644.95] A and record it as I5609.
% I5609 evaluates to 9.65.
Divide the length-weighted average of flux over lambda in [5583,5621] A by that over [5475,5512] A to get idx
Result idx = 1.00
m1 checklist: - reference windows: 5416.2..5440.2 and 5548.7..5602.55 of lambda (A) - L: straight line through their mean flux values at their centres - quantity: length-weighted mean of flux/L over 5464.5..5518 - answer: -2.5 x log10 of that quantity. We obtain 0.01 mag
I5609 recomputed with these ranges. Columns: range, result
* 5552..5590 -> 9.73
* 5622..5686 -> 9.72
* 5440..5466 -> 9.8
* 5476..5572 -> 9.74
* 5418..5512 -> 9.73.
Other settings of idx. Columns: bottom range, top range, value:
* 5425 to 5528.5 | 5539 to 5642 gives 0.99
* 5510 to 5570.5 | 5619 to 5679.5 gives 0.99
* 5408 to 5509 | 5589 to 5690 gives 1.00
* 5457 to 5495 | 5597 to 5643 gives 1.00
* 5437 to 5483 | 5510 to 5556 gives 1.02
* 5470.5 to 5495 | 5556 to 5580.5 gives 1.01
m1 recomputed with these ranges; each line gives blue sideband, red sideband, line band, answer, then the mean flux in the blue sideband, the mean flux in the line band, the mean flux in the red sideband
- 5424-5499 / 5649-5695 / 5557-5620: 0.02 mag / 9.74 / 9.64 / 9.81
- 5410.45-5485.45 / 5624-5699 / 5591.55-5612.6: 0.01 mag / 9.76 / 9.68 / 9.76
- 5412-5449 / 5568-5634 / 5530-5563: -0.02 mag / 9.77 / 9.87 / 9.64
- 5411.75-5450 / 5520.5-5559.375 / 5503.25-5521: 0.01 mag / 9.77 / 9.76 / 9.86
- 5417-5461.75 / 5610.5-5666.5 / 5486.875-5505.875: 0.01 mag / 9.78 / 9.67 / 9.66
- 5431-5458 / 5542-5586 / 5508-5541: -0.01 mag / 9.77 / 9.85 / 9.78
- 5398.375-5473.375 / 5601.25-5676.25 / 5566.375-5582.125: 0.01 mag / 9.79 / 9.66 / 9.69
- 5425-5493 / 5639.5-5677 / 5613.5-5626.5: 0.02 mag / 9.75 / 9.51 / 9.7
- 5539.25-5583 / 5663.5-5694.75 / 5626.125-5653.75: 0.01 mag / 9.78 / 9.75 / 9.89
